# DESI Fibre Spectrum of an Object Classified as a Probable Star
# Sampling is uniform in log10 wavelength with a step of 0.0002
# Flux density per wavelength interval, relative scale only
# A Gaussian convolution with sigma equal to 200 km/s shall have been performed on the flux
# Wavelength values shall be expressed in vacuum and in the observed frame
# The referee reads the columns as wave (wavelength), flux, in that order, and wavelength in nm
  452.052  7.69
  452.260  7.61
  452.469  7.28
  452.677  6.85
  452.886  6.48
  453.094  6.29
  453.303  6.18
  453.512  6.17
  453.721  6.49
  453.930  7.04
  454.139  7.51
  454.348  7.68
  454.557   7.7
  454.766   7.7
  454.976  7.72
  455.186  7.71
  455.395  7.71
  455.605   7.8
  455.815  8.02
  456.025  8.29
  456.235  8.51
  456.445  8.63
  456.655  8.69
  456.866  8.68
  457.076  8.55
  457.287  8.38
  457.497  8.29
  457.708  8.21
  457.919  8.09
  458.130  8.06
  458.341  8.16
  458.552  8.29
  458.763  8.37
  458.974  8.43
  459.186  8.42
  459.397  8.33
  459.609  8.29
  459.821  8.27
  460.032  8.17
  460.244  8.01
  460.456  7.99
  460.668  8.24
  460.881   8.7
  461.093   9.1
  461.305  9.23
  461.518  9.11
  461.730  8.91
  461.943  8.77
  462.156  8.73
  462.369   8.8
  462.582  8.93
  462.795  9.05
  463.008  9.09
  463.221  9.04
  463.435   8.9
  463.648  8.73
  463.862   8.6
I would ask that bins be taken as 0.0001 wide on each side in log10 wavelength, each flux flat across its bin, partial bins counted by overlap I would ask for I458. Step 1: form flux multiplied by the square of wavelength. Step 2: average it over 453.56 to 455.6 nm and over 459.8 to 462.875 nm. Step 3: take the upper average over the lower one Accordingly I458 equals 1.20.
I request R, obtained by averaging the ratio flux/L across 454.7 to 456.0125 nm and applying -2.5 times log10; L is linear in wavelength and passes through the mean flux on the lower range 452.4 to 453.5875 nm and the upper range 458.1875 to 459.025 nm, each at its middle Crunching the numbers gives -0.08 mag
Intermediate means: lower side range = 6.53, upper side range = 8.3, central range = 7.81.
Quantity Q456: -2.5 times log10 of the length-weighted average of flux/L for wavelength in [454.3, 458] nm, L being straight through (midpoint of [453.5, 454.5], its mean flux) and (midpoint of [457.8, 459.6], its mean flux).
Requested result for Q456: -0.070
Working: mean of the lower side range 7.09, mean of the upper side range 8.27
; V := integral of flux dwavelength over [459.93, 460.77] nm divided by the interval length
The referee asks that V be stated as 8.1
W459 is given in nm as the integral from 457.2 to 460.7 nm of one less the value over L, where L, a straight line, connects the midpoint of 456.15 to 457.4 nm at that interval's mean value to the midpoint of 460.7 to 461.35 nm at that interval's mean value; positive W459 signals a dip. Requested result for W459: 0.20 nm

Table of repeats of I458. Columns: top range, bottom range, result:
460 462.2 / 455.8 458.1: 1.05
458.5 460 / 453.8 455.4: 1.12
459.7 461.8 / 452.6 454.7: 1.29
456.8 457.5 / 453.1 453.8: 1.38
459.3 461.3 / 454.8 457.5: 1.04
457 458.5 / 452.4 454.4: 1.24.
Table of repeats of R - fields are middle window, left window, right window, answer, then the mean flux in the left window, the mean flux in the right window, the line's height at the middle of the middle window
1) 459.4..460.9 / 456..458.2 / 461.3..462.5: 0.06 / 8.41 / 8.89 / 8.72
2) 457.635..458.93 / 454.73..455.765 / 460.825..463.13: 0.01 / 7.74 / 8.96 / 8.29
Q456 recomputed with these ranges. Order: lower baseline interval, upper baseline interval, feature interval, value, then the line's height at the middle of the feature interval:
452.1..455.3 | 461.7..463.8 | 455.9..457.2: -0.12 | 7.67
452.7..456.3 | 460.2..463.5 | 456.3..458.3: -0.07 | 7.89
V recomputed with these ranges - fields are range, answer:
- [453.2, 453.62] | 6.17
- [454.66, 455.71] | 7.73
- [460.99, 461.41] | 9.17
